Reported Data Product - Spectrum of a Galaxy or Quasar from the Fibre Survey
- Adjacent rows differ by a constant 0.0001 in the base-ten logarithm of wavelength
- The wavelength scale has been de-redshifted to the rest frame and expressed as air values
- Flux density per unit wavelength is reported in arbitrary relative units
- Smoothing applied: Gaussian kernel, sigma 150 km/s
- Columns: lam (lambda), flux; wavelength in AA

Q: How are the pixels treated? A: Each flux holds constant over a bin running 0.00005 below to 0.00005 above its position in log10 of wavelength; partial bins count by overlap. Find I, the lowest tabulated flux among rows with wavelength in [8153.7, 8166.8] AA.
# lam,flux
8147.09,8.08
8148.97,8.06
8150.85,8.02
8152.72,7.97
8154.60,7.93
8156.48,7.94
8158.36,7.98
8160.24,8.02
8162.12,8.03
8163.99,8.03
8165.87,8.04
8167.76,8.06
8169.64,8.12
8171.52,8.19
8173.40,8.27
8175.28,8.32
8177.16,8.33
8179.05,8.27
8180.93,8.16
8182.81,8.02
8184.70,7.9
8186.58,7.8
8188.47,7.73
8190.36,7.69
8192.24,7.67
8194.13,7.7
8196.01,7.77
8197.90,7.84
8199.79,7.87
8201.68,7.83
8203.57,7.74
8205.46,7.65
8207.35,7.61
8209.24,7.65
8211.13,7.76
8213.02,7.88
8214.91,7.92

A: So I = 7.93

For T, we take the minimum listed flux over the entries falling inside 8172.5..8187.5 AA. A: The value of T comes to 7.8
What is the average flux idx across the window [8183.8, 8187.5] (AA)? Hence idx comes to 7.86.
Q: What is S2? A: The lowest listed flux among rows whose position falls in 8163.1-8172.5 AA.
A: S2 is 8.03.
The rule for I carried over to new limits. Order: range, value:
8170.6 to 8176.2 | 8.19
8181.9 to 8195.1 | 7.67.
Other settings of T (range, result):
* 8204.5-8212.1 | 7.61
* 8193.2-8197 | 7.7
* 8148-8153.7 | 7.97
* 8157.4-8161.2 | 7.98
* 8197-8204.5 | 7.74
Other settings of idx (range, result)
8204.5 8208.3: 7.63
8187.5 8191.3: 7.7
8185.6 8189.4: 7.77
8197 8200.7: 7.85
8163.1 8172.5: 8.08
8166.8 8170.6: 8.07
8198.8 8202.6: 7.84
